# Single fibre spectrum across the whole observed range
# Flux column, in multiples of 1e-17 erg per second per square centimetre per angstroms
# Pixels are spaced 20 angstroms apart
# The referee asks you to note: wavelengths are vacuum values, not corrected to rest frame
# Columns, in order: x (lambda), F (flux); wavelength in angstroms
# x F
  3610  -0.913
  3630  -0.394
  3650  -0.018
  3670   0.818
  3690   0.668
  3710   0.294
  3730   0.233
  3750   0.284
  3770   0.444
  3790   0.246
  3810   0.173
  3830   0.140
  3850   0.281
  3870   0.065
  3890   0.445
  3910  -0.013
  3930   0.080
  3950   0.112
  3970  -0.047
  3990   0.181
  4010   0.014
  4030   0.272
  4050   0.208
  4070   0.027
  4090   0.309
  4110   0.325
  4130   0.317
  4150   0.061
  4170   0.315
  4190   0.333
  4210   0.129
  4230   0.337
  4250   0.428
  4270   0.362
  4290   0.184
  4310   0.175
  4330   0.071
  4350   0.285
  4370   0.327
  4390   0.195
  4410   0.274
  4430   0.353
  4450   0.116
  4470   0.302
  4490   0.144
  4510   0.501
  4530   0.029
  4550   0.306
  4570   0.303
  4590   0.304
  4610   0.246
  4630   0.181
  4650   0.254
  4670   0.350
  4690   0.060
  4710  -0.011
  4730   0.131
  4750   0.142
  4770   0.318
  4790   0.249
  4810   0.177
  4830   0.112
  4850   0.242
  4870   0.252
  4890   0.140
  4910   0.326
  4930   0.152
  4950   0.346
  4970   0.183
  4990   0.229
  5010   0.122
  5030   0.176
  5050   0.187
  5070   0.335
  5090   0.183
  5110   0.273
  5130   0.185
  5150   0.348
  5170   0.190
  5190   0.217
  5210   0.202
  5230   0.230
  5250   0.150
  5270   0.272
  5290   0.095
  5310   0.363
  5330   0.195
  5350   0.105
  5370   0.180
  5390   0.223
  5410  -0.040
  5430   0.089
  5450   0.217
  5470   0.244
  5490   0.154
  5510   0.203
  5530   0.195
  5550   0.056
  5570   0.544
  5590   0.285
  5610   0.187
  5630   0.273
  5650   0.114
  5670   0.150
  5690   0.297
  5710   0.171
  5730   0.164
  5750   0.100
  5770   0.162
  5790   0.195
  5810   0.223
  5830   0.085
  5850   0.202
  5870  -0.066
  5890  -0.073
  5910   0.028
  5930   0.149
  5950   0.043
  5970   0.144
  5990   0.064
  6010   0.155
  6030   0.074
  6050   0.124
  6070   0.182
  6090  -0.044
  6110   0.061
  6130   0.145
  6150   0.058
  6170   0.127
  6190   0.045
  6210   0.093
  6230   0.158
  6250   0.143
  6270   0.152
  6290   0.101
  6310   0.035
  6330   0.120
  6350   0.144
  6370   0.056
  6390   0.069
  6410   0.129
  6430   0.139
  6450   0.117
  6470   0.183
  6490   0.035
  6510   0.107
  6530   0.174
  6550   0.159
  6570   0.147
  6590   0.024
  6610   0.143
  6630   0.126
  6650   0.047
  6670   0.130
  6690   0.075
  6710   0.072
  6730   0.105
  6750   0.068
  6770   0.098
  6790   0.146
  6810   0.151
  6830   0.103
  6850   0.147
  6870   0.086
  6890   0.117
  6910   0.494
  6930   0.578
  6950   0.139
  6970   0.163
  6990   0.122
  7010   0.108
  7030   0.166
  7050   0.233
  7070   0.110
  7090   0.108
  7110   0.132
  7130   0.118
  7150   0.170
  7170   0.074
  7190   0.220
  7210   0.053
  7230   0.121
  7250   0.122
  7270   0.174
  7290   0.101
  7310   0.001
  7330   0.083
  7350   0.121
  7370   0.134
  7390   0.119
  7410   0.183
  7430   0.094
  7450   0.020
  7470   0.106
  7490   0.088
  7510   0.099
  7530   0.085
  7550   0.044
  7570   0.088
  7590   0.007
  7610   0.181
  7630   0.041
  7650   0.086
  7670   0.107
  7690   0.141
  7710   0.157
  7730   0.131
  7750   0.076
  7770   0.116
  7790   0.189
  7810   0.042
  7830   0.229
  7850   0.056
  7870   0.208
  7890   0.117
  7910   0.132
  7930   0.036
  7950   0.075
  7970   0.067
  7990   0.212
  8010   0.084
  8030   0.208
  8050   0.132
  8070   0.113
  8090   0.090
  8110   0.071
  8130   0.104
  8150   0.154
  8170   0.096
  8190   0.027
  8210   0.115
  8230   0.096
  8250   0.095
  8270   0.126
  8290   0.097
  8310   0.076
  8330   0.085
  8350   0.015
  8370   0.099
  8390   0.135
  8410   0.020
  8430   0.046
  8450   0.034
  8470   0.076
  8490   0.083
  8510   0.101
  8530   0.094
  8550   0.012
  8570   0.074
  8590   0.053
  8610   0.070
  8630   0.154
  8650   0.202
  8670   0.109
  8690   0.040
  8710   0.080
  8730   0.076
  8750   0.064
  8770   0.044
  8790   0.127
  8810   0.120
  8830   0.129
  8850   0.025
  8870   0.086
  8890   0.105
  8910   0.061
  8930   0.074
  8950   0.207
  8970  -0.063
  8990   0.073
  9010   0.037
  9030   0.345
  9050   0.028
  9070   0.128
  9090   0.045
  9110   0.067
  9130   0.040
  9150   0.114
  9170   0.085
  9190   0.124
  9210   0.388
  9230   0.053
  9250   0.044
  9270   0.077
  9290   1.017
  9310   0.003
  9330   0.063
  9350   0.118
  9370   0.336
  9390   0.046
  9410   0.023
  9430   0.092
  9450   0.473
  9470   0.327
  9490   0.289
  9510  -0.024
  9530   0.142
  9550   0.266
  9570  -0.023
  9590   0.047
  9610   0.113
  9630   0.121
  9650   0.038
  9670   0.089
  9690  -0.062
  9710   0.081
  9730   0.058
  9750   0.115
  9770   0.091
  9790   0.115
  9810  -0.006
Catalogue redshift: 0.856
